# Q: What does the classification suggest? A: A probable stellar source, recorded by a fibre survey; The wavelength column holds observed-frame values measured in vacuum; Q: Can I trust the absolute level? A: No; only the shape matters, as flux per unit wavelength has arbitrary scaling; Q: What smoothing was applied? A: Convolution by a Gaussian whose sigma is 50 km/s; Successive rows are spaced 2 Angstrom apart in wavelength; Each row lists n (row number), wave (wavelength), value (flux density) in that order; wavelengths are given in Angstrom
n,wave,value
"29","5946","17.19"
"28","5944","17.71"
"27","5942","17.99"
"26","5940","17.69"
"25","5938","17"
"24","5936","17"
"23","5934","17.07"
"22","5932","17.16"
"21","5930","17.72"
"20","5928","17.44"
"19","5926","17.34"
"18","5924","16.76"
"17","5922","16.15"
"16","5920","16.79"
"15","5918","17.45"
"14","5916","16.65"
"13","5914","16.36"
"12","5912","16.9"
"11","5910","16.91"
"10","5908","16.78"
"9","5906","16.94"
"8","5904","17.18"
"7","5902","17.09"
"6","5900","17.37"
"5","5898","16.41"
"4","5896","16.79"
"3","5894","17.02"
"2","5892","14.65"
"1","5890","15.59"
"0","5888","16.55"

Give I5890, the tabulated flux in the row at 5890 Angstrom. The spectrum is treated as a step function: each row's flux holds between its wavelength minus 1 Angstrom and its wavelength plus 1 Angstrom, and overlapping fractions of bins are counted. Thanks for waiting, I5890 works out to 15.59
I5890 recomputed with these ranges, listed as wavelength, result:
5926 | 17.34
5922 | 16.15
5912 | 16.9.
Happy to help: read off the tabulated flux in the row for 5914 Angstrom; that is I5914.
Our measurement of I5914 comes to 16.36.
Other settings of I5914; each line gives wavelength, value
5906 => 16.94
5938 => 17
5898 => 16.41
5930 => 17.72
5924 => 16.76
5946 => 17.19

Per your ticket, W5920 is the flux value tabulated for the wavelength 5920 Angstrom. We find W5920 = 16.79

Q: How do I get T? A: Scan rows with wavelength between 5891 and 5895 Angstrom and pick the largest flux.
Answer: 17.02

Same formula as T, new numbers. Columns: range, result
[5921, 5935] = 17.72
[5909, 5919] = 17.45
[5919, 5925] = 16.79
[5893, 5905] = 17.37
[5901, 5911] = 17.18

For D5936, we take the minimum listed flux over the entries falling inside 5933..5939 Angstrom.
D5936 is 17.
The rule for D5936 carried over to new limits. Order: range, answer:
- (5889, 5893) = 14.65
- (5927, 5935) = 17.07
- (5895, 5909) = 16.41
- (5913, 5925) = 16.15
